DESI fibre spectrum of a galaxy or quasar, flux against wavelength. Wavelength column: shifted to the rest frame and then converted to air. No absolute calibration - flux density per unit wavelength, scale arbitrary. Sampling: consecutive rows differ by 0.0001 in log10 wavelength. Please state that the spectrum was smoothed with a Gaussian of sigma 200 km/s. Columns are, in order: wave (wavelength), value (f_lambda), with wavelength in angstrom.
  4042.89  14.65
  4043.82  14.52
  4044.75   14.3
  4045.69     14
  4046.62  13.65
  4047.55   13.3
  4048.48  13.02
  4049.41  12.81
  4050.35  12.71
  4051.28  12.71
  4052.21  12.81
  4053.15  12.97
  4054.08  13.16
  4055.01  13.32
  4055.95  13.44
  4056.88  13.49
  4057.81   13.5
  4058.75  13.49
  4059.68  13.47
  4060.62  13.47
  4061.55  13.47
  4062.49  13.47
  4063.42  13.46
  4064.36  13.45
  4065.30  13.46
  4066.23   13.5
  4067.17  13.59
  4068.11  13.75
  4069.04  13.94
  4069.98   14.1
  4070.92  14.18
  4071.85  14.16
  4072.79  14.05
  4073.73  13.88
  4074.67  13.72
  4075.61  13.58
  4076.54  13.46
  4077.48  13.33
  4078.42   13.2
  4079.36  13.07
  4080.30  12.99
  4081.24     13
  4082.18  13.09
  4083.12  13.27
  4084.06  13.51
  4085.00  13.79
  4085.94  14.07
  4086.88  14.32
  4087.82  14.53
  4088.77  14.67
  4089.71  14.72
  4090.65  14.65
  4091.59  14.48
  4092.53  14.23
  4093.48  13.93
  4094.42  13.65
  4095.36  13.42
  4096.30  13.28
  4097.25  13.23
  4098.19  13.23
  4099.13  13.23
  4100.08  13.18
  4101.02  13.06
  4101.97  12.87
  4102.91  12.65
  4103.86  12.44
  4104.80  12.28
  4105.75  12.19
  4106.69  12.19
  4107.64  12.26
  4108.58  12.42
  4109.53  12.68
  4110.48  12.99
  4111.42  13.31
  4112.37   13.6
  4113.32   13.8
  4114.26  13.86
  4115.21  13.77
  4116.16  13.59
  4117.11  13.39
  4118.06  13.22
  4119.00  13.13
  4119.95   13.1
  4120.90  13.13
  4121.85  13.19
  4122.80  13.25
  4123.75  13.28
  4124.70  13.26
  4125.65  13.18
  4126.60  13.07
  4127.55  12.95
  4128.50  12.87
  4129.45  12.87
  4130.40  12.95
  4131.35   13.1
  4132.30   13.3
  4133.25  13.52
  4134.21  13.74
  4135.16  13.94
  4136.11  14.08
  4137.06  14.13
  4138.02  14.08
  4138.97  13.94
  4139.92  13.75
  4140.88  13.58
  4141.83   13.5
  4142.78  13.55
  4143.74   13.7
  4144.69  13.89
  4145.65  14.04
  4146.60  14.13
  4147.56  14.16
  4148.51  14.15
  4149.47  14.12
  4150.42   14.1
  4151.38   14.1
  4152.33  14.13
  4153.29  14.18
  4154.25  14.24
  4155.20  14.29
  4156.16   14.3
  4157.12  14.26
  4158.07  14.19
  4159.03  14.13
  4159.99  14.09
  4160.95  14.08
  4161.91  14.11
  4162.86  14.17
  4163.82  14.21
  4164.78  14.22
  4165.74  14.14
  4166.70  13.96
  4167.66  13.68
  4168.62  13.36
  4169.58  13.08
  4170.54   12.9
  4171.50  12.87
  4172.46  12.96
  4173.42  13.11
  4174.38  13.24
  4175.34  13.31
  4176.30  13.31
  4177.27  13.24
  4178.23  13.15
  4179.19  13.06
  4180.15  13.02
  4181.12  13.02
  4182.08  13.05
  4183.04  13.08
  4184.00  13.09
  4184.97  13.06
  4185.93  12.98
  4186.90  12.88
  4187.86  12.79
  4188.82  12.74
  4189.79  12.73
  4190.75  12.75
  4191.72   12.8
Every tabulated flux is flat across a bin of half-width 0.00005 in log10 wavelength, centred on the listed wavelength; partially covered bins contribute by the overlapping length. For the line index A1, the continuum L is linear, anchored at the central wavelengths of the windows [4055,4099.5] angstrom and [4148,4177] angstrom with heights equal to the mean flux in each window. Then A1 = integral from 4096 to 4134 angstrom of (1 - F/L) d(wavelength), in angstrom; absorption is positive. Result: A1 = 1.9 angstrom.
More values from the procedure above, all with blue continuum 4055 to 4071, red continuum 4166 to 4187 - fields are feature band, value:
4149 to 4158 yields -0.6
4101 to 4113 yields 0.7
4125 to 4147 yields -0.4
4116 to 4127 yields 0.1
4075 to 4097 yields -0.4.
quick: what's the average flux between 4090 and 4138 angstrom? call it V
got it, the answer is 13.3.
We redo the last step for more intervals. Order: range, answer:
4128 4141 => 13.6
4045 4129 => 13.4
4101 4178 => 13.5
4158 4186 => 13.5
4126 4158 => 13.8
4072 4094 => 13.8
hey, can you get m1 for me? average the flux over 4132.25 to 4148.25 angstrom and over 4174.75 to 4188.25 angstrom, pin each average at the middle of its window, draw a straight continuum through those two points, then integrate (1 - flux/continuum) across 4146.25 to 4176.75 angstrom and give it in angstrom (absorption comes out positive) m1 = -0.9 angstrom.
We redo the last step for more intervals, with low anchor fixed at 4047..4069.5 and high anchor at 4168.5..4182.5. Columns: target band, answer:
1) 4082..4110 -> -0.27 angstrom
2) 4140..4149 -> -0.47 angstrom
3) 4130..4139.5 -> -0.36 angstrom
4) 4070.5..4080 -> -0.25 angstrom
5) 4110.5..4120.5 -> -0.18 angstrom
